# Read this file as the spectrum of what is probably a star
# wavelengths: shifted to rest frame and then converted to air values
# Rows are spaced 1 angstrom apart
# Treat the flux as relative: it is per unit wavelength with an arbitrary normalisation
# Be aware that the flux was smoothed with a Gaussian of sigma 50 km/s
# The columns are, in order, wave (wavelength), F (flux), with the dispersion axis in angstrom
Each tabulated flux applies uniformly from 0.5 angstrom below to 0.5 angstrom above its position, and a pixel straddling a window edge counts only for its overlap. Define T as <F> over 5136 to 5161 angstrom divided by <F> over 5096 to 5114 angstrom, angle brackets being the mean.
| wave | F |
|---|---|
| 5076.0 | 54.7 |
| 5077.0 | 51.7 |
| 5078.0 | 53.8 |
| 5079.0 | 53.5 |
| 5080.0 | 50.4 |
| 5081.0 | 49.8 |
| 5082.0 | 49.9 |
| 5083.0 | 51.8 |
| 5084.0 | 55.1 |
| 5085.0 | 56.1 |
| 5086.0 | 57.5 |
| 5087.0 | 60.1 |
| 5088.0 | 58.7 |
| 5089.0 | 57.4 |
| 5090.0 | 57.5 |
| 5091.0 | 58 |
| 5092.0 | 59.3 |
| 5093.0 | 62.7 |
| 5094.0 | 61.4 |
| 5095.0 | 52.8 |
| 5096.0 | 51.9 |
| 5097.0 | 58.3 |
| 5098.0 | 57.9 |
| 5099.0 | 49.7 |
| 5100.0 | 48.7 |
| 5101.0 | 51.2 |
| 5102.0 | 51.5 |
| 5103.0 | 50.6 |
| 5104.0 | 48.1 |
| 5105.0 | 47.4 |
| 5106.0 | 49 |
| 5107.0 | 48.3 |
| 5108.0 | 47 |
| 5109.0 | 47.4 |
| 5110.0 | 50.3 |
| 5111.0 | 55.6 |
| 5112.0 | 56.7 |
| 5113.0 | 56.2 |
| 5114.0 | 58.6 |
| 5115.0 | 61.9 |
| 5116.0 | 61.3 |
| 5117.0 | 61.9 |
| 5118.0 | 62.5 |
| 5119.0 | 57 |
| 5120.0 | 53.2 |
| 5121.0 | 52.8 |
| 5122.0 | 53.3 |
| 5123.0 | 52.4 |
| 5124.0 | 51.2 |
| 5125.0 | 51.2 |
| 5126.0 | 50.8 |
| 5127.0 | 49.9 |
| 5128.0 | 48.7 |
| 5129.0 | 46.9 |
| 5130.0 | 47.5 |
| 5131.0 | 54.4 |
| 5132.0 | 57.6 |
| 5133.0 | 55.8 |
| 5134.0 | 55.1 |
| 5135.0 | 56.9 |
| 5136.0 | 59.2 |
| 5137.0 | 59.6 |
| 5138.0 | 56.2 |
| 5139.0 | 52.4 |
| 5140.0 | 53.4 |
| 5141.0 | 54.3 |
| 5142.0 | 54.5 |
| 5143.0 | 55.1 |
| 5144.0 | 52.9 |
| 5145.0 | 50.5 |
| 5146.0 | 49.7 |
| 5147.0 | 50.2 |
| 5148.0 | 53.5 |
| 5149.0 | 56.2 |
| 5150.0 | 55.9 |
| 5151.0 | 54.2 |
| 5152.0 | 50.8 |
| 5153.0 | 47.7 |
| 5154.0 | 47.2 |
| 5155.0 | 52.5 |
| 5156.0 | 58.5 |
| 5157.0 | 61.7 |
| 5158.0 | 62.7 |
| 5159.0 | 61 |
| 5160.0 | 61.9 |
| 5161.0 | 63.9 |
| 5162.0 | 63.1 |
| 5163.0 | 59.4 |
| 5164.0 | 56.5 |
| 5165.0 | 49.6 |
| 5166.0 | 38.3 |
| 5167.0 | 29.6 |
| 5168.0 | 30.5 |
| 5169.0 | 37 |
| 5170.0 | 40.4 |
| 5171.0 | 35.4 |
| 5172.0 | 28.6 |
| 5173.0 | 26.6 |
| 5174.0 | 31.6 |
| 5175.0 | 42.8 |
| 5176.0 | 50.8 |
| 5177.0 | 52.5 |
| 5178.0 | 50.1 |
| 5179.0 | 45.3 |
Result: 1.1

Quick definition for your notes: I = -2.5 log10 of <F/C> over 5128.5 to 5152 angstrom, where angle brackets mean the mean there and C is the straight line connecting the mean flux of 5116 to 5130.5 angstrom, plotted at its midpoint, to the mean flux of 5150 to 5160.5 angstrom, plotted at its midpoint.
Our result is 0.01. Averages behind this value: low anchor 53.1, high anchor 55.8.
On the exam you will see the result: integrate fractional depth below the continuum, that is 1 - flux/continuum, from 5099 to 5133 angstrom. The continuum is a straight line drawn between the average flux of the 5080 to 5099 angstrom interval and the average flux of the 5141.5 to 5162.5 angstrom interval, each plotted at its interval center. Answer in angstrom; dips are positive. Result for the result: 1.9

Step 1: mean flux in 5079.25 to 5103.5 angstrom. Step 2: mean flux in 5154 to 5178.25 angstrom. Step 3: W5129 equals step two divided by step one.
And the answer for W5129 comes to 0.87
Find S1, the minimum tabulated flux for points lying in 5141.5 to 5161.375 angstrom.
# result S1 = 47.2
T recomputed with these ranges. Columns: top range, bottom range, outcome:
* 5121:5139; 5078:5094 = 0.95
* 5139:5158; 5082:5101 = 0.95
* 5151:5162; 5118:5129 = 1.09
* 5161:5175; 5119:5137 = 0.78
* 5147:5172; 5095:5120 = 0.94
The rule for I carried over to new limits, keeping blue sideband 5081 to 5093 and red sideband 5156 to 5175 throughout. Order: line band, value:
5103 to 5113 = 0.07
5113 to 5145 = -0.07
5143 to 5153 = -0.08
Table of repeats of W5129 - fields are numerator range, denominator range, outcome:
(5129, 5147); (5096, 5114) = 1.05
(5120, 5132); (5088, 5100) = 0.90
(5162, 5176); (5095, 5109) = 0.79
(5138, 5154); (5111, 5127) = 0.94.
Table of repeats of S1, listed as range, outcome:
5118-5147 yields 46.9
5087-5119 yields 47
